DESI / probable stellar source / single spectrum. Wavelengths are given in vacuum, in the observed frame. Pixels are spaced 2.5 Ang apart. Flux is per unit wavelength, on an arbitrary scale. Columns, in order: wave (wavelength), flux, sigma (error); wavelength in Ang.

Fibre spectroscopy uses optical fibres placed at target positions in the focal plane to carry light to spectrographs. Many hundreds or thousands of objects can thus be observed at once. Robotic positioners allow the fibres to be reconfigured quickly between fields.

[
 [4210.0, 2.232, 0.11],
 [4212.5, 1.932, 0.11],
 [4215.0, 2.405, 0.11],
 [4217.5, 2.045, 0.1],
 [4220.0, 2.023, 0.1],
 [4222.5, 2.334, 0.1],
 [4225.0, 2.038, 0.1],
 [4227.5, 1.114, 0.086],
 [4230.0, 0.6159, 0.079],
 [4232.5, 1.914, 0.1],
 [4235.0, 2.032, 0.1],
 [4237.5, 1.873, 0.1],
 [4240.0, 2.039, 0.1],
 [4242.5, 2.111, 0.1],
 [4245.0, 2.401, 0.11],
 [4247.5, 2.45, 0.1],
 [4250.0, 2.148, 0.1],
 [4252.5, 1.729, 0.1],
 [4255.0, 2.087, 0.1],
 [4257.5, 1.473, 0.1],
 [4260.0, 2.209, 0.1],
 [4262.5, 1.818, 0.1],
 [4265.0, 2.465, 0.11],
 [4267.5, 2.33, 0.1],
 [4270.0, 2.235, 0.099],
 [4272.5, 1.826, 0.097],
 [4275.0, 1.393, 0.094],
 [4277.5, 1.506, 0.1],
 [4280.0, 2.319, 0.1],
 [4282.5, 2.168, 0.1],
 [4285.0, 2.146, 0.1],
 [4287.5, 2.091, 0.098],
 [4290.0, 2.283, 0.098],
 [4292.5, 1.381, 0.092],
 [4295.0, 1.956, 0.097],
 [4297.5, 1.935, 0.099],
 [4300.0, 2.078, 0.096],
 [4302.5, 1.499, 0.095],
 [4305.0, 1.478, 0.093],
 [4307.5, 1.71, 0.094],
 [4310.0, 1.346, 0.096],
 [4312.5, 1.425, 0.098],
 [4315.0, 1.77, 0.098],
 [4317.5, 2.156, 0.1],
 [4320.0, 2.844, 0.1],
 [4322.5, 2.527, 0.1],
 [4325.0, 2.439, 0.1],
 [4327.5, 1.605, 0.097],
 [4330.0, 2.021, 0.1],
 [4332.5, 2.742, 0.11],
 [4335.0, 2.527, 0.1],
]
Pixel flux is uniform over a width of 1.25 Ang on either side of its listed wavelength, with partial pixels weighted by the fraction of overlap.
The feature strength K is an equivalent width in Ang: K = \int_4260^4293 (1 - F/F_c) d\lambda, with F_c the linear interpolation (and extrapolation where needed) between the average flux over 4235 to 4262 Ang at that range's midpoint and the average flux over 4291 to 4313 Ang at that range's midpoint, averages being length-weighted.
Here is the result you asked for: -3.16 Ang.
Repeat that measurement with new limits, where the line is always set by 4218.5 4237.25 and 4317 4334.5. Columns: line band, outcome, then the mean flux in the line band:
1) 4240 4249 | -2.1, 2.28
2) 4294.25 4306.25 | 2.2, 1.78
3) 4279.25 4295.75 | 0.5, 2.04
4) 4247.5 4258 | -0.4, 1.96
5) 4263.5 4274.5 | -0.9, 2.15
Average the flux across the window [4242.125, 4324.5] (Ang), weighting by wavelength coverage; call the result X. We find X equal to 1.98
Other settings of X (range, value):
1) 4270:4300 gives 1.93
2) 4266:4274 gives 2.12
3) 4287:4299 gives 1.92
